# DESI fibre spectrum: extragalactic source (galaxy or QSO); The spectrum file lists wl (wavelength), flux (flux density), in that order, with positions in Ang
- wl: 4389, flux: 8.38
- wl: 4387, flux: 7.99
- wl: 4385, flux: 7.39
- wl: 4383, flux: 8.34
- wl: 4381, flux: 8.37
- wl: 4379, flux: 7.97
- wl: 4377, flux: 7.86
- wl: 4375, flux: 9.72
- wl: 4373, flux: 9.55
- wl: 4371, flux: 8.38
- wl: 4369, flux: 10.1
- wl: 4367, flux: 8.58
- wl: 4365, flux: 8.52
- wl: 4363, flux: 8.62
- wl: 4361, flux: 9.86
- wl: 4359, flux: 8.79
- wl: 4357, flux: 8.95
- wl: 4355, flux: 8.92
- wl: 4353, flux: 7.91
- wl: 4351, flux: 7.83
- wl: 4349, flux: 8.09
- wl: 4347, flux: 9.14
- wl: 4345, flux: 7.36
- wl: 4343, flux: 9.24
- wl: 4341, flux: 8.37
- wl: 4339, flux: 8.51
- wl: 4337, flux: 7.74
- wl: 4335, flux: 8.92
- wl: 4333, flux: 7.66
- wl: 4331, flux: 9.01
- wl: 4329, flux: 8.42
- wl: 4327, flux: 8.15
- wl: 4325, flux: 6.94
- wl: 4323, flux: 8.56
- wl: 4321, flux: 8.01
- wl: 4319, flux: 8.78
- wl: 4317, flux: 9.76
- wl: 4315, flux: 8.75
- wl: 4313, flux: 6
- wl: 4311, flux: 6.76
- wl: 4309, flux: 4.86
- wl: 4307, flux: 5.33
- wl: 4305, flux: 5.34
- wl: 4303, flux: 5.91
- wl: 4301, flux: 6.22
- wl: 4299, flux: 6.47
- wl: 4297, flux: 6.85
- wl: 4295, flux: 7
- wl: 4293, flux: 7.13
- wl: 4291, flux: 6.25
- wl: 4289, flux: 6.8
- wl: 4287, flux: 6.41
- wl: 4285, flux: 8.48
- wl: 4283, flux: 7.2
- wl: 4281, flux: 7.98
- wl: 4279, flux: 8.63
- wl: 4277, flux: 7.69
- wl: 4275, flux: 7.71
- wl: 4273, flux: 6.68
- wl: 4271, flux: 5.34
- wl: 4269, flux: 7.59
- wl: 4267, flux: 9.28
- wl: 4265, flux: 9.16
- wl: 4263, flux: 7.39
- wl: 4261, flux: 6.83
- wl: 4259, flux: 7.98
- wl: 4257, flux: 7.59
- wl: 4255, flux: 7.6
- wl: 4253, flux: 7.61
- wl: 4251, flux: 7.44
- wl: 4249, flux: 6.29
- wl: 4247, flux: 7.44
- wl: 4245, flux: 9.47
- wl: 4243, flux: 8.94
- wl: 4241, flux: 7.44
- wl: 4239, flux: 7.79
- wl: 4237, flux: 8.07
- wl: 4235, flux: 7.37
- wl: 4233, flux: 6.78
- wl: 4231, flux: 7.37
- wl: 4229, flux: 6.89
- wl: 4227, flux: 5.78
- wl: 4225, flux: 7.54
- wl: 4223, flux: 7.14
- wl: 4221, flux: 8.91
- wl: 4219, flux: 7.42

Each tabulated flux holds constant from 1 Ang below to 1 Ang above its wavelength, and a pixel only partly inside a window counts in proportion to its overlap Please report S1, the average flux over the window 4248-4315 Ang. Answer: 7.05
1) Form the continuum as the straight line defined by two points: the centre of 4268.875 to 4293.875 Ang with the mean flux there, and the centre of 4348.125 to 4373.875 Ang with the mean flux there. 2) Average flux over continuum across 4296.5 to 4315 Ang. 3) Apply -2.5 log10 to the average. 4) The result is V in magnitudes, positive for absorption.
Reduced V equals 0.252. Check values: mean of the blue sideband 7.21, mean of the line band 6.1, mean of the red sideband 8.78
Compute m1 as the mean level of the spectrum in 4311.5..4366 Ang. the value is 8.39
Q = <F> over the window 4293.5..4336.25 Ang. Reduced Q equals 7.32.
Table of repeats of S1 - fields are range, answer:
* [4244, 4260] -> 7.68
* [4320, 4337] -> 8.18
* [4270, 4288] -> 7.35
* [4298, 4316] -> 6.18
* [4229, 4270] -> 7.75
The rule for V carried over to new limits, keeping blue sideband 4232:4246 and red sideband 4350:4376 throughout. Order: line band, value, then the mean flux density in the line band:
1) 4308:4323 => 0.125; 7.63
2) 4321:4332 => 0.056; 8.2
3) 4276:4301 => 0.160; 7.2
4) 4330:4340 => 0.041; 8.37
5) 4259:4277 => 0.091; 7.54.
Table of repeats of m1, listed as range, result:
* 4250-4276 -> 7.55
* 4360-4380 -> 8.92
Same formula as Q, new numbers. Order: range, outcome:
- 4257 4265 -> 7.64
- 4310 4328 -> 7.97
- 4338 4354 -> 8.31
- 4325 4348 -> 8.35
